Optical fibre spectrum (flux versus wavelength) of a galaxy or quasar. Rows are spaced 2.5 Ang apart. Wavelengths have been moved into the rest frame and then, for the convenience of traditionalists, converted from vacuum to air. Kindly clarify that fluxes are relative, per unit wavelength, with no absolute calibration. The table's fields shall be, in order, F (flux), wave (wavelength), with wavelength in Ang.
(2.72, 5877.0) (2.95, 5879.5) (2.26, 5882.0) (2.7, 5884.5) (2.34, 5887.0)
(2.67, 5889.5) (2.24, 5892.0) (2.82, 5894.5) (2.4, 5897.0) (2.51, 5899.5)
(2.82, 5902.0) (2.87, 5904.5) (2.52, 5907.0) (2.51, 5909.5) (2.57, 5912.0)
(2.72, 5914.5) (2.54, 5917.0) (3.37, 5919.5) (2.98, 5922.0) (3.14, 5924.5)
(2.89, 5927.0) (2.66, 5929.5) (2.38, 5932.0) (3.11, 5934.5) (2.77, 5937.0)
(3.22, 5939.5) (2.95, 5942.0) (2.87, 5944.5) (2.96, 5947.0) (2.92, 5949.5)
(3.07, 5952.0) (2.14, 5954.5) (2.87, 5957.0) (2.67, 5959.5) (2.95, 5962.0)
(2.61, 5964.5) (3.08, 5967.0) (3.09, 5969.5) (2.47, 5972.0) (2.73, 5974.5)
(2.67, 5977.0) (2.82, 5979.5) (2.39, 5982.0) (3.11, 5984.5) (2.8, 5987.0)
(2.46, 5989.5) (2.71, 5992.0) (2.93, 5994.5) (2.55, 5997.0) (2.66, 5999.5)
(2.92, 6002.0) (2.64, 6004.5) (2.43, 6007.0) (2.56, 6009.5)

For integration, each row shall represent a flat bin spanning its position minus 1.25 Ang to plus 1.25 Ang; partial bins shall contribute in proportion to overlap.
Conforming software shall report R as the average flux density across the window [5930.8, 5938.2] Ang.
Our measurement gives 2.76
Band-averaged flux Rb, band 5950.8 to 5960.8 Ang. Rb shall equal 2.69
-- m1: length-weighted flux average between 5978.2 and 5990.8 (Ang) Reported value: 2.72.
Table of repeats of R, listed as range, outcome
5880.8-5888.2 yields 2.44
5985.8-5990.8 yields 2.63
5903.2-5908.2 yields 2.7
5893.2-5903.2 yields 2.63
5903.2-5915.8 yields 2.64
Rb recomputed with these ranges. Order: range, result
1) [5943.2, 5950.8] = 2.92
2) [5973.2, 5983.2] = 2.65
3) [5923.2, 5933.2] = 2.77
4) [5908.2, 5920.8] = 2.74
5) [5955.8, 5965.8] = 2.78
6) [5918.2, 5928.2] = 3.09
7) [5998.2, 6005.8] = 2.74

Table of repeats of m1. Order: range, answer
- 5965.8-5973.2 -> 2.88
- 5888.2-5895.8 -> 2.57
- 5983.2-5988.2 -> 2.95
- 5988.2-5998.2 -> 2.66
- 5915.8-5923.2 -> 2.97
